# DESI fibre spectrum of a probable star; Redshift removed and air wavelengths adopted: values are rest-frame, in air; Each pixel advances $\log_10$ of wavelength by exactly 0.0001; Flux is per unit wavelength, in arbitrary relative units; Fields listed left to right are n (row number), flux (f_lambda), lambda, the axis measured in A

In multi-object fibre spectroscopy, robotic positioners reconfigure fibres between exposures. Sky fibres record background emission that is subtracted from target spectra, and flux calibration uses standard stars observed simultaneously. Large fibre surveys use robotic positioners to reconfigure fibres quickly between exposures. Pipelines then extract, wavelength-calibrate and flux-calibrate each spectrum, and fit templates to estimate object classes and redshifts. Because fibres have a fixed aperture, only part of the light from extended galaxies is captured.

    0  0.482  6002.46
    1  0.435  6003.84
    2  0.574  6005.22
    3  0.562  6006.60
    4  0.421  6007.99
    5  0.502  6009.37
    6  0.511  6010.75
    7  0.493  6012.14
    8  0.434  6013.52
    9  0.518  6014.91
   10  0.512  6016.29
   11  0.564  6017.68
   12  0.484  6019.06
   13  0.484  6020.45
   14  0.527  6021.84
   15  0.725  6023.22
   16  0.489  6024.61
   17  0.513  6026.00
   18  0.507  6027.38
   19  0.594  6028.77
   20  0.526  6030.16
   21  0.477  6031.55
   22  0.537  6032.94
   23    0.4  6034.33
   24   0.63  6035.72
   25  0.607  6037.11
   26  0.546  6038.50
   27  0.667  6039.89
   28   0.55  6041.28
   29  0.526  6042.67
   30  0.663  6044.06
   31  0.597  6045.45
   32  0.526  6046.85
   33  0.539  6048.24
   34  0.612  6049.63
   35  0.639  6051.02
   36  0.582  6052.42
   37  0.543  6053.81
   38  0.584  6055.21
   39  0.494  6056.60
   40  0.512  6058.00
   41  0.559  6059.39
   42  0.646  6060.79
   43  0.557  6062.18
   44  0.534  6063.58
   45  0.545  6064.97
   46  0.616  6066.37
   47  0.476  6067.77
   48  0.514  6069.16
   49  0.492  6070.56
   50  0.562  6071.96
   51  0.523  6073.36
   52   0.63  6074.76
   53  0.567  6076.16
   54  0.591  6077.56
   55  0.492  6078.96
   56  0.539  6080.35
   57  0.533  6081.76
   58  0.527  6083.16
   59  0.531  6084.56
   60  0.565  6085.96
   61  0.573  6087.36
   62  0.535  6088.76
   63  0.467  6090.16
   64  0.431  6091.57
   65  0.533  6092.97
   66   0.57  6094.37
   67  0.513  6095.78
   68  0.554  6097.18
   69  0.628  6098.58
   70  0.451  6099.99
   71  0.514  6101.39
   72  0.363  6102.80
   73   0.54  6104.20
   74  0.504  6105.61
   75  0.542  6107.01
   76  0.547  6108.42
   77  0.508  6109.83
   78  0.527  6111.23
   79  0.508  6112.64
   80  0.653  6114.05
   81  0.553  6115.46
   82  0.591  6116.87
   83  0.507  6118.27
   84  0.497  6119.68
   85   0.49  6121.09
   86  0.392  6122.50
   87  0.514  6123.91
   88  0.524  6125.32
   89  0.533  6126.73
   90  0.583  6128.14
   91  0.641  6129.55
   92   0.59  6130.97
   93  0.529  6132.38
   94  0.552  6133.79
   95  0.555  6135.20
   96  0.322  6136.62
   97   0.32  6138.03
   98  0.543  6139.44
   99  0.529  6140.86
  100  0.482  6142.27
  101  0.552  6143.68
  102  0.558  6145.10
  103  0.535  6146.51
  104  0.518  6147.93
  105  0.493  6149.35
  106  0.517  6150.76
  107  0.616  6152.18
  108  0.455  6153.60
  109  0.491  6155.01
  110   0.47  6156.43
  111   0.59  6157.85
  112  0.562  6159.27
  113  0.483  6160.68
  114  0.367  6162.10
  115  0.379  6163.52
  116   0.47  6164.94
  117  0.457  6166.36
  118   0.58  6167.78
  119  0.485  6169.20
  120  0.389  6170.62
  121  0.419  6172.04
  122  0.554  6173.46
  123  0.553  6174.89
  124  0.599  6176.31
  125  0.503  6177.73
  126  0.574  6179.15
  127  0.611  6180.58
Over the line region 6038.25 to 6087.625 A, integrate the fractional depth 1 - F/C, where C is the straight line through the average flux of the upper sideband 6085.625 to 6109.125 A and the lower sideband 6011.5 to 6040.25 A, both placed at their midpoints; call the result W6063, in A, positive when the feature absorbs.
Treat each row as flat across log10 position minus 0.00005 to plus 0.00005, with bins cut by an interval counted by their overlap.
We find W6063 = -3.2 A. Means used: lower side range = 0.534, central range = 0.56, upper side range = 0.519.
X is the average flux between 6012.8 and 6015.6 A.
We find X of 0.477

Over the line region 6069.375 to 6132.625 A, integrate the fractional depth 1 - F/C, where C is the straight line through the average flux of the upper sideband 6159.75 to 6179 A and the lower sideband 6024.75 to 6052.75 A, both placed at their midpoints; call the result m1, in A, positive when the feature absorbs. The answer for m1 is -1.1 A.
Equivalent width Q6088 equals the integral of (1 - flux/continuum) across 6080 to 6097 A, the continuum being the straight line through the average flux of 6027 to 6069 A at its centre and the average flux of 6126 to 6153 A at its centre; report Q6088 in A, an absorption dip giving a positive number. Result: 0.5 A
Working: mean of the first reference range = 0.56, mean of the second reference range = 0.524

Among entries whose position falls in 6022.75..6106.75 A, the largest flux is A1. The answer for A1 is 0.725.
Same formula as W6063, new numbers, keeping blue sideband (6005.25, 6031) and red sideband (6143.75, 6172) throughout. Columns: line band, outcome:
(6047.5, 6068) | -2.0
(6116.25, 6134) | -1.1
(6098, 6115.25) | -0.7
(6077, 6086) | -0.5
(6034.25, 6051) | -2.1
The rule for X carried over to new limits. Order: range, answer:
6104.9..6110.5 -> 0.525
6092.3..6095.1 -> 0.551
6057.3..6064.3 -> 0.562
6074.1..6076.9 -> 0.598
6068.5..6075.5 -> 0.544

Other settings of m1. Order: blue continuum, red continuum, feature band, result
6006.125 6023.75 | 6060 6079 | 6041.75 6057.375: -0.9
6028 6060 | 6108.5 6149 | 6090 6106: 0.9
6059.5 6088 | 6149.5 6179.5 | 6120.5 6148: 0.2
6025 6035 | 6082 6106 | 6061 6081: -1.3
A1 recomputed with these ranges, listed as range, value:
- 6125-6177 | 0.641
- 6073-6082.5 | 0.63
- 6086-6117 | 0.653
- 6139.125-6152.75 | 0.616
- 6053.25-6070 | 0.646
